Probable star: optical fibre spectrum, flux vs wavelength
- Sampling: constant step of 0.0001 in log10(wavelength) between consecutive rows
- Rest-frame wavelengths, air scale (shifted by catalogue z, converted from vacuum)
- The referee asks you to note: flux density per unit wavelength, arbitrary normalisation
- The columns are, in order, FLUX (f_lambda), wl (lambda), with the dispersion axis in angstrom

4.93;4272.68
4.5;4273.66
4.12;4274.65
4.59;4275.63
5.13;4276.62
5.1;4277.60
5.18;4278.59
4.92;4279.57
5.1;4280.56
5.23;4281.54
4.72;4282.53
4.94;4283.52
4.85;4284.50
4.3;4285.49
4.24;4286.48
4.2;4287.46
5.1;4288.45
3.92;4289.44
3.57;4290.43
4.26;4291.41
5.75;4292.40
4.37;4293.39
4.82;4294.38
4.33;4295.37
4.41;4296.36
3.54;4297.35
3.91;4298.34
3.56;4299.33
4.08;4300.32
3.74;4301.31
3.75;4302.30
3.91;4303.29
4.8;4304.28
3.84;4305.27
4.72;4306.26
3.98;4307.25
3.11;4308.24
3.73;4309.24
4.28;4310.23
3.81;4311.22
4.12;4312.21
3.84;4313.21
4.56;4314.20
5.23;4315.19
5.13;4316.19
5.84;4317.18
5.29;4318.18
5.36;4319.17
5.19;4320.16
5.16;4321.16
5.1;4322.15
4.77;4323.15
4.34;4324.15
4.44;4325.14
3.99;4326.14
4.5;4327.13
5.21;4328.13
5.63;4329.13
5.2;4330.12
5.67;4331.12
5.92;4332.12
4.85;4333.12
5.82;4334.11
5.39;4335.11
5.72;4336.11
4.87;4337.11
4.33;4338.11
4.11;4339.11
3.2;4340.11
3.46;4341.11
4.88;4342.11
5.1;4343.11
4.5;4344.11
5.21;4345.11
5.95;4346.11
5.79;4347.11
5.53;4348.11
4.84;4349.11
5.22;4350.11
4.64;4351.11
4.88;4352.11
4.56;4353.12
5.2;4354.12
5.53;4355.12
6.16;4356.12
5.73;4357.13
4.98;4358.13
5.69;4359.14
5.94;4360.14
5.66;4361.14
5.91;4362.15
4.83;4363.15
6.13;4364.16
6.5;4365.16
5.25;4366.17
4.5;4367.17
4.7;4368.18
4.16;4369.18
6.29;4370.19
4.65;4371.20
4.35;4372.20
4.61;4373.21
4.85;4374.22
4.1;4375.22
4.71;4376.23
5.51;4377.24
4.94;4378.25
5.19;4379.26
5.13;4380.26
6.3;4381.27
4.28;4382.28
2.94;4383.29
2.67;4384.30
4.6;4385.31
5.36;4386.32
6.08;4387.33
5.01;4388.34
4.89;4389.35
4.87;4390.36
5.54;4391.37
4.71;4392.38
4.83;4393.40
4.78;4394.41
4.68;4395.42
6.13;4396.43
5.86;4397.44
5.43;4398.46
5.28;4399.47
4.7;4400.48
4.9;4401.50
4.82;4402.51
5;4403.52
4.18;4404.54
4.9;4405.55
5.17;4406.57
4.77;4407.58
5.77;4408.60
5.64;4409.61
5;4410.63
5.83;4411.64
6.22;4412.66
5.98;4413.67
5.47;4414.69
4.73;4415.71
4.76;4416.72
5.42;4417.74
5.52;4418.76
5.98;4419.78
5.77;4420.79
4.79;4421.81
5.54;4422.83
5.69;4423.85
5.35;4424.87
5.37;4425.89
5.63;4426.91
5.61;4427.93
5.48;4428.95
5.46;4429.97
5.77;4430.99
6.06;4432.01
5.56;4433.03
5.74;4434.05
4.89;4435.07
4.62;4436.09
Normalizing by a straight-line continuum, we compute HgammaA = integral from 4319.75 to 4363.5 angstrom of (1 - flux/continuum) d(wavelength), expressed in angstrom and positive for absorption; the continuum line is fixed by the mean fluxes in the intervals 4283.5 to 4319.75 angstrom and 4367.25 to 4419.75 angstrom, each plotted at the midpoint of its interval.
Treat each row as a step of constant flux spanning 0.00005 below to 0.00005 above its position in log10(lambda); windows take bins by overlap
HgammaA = -4.1 angstrom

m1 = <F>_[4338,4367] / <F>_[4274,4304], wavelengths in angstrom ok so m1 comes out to 1.16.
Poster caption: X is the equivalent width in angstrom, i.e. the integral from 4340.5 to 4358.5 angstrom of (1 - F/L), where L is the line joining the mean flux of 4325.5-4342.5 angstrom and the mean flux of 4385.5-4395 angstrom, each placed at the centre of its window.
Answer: -0.7 angstrom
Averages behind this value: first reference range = 4.86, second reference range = 5.1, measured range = 5.11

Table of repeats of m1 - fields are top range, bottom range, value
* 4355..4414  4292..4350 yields 1.10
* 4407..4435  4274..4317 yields 1.25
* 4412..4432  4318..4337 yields 1.08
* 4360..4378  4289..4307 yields 1.23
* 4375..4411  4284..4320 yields 1.14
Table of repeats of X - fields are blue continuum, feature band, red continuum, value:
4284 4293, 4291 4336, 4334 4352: 0.5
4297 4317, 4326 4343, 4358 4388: -1.5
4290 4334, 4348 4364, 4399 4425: -1.6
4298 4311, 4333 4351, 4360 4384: -1.5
